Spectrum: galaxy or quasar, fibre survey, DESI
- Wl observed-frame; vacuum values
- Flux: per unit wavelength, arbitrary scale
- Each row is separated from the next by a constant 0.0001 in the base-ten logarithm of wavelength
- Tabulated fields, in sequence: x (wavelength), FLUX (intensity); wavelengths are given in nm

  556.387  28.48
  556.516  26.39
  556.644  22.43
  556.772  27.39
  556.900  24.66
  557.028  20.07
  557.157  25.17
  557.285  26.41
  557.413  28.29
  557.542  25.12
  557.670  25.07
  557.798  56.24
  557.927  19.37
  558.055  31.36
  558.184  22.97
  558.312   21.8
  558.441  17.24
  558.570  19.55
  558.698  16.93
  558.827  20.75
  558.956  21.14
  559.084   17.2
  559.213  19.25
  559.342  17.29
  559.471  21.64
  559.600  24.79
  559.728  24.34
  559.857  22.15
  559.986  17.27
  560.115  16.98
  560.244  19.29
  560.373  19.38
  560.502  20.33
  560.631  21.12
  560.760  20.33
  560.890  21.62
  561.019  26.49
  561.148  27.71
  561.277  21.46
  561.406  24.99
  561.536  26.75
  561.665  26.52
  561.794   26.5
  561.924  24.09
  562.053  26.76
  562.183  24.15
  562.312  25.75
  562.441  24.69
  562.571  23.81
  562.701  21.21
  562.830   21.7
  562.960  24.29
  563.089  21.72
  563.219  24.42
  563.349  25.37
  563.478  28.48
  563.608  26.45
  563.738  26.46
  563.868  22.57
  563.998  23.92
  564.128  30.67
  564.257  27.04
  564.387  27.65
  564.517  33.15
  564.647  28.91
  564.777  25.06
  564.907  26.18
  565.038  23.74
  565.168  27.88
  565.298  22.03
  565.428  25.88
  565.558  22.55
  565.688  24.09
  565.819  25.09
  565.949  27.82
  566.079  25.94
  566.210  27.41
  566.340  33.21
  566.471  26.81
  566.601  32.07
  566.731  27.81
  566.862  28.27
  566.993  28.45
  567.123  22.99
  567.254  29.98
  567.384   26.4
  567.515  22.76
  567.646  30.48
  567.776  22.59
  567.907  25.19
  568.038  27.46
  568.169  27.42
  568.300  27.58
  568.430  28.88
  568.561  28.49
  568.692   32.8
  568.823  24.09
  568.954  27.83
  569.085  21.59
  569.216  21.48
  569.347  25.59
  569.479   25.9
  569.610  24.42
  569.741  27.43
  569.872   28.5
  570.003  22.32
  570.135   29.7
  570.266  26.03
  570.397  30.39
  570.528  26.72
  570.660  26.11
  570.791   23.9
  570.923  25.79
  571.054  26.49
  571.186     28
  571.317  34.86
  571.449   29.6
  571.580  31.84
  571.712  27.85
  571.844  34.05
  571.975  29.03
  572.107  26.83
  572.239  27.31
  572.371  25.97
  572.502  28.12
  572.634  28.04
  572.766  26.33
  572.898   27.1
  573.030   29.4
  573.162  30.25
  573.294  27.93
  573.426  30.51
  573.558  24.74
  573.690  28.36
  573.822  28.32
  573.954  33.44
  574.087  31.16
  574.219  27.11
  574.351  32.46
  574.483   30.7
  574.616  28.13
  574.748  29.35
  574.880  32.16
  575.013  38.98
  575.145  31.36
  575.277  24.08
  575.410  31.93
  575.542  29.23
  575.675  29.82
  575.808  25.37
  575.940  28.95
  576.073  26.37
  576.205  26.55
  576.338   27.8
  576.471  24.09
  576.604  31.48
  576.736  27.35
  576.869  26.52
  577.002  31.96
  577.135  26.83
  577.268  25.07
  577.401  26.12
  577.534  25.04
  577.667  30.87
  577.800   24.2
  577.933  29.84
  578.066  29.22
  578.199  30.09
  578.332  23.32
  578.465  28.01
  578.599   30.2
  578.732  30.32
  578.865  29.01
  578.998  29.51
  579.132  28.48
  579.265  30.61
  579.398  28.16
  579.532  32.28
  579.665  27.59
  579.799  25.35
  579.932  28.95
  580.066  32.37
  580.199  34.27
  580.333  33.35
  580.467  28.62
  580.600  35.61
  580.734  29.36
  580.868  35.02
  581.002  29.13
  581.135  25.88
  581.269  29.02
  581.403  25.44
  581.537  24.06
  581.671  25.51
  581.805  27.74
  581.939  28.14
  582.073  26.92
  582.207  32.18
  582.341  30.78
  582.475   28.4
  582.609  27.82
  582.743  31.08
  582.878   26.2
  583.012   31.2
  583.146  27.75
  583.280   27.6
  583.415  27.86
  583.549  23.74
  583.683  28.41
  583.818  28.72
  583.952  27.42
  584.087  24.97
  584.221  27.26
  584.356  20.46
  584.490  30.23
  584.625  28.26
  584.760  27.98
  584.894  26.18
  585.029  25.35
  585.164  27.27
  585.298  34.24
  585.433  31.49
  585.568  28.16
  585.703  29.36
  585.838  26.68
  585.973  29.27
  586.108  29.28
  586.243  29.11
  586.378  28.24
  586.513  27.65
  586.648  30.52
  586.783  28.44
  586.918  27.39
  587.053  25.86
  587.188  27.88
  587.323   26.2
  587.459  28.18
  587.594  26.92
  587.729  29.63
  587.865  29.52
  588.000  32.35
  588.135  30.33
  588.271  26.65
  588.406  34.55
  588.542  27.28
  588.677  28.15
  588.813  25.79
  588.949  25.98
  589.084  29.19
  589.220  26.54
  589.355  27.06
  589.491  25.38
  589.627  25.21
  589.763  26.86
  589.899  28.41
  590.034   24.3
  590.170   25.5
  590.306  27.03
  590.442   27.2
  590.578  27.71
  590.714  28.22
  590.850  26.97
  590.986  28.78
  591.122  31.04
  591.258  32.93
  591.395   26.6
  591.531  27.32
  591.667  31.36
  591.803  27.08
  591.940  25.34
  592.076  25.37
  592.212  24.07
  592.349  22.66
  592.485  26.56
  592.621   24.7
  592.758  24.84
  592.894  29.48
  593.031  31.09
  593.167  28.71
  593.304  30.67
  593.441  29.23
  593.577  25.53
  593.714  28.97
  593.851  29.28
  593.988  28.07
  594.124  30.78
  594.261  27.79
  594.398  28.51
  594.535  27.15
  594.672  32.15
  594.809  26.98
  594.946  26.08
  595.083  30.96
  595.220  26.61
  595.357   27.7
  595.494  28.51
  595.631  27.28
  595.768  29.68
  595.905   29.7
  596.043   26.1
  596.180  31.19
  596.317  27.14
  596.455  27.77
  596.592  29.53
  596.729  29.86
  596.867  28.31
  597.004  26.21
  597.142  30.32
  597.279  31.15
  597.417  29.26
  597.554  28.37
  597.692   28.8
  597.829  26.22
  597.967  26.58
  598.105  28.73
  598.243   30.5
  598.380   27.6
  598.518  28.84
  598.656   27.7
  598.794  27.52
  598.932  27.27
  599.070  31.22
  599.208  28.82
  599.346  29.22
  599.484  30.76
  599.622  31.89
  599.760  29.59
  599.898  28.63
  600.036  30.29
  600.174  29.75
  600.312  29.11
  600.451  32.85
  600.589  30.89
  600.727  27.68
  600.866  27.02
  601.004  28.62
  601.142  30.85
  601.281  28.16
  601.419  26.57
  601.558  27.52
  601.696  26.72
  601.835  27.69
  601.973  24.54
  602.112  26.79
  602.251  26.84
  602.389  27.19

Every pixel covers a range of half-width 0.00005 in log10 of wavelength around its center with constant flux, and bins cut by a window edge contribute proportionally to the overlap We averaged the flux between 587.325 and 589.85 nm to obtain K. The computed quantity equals 28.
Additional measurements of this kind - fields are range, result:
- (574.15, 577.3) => 28.9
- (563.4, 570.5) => 26.7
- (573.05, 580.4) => 29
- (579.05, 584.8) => 28.6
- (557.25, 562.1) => 23.3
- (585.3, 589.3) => 28.6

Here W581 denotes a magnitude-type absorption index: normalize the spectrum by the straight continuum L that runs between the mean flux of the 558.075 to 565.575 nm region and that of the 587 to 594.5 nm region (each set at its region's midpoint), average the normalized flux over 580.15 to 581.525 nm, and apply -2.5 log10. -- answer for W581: -0.15 mag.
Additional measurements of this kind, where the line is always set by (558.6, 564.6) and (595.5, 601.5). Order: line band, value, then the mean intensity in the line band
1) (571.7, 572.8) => -0.133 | 28.2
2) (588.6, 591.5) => 0.011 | 27.4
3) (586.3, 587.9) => -0.032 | 28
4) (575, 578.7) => -0.098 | 28.1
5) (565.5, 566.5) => -0.109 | 26.6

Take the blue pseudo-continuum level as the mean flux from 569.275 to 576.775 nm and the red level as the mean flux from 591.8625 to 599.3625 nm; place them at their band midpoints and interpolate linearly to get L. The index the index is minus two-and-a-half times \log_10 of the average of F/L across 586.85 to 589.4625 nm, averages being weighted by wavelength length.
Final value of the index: 0.00 mag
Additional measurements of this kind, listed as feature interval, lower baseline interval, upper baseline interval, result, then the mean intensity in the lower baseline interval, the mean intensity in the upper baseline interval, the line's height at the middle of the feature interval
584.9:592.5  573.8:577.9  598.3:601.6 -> 0.041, 28.8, 29.1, 29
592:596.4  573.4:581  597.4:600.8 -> 0.047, 29.2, 29.1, 29.1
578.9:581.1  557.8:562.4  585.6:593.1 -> -0.167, 22.6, 27.7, 26.1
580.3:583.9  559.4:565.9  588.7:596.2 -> -0.085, 24.3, 27.7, 26.5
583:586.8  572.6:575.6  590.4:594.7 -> 0.026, 29.6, 28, 28.7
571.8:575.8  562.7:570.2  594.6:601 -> -0.092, 26.4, 28.9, 26.9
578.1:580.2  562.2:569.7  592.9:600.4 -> -0.070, 26.2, 28.8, 27.3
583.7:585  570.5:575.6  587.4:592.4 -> 0.051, 29.1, 27.7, 28.1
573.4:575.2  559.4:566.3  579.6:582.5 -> -0.112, 24.5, 29.3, 27.5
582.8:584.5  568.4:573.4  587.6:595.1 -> 0.031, 27.6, 27.9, 27.8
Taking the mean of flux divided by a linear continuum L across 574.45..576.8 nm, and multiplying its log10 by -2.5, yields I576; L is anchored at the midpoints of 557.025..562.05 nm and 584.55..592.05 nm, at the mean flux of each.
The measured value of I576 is -0.12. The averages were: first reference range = 23.3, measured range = 29.1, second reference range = 28.1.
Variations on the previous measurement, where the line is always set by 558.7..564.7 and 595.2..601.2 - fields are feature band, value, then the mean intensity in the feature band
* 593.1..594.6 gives -0.012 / 28.6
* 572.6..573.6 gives -0.116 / 28.1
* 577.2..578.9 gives -0.072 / 27.8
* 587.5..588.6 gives -0.084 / 29.6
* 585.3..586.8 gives -0.078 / 29.2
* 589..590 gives 0.031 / 26.9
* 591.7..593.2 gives 0.066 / 26.4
